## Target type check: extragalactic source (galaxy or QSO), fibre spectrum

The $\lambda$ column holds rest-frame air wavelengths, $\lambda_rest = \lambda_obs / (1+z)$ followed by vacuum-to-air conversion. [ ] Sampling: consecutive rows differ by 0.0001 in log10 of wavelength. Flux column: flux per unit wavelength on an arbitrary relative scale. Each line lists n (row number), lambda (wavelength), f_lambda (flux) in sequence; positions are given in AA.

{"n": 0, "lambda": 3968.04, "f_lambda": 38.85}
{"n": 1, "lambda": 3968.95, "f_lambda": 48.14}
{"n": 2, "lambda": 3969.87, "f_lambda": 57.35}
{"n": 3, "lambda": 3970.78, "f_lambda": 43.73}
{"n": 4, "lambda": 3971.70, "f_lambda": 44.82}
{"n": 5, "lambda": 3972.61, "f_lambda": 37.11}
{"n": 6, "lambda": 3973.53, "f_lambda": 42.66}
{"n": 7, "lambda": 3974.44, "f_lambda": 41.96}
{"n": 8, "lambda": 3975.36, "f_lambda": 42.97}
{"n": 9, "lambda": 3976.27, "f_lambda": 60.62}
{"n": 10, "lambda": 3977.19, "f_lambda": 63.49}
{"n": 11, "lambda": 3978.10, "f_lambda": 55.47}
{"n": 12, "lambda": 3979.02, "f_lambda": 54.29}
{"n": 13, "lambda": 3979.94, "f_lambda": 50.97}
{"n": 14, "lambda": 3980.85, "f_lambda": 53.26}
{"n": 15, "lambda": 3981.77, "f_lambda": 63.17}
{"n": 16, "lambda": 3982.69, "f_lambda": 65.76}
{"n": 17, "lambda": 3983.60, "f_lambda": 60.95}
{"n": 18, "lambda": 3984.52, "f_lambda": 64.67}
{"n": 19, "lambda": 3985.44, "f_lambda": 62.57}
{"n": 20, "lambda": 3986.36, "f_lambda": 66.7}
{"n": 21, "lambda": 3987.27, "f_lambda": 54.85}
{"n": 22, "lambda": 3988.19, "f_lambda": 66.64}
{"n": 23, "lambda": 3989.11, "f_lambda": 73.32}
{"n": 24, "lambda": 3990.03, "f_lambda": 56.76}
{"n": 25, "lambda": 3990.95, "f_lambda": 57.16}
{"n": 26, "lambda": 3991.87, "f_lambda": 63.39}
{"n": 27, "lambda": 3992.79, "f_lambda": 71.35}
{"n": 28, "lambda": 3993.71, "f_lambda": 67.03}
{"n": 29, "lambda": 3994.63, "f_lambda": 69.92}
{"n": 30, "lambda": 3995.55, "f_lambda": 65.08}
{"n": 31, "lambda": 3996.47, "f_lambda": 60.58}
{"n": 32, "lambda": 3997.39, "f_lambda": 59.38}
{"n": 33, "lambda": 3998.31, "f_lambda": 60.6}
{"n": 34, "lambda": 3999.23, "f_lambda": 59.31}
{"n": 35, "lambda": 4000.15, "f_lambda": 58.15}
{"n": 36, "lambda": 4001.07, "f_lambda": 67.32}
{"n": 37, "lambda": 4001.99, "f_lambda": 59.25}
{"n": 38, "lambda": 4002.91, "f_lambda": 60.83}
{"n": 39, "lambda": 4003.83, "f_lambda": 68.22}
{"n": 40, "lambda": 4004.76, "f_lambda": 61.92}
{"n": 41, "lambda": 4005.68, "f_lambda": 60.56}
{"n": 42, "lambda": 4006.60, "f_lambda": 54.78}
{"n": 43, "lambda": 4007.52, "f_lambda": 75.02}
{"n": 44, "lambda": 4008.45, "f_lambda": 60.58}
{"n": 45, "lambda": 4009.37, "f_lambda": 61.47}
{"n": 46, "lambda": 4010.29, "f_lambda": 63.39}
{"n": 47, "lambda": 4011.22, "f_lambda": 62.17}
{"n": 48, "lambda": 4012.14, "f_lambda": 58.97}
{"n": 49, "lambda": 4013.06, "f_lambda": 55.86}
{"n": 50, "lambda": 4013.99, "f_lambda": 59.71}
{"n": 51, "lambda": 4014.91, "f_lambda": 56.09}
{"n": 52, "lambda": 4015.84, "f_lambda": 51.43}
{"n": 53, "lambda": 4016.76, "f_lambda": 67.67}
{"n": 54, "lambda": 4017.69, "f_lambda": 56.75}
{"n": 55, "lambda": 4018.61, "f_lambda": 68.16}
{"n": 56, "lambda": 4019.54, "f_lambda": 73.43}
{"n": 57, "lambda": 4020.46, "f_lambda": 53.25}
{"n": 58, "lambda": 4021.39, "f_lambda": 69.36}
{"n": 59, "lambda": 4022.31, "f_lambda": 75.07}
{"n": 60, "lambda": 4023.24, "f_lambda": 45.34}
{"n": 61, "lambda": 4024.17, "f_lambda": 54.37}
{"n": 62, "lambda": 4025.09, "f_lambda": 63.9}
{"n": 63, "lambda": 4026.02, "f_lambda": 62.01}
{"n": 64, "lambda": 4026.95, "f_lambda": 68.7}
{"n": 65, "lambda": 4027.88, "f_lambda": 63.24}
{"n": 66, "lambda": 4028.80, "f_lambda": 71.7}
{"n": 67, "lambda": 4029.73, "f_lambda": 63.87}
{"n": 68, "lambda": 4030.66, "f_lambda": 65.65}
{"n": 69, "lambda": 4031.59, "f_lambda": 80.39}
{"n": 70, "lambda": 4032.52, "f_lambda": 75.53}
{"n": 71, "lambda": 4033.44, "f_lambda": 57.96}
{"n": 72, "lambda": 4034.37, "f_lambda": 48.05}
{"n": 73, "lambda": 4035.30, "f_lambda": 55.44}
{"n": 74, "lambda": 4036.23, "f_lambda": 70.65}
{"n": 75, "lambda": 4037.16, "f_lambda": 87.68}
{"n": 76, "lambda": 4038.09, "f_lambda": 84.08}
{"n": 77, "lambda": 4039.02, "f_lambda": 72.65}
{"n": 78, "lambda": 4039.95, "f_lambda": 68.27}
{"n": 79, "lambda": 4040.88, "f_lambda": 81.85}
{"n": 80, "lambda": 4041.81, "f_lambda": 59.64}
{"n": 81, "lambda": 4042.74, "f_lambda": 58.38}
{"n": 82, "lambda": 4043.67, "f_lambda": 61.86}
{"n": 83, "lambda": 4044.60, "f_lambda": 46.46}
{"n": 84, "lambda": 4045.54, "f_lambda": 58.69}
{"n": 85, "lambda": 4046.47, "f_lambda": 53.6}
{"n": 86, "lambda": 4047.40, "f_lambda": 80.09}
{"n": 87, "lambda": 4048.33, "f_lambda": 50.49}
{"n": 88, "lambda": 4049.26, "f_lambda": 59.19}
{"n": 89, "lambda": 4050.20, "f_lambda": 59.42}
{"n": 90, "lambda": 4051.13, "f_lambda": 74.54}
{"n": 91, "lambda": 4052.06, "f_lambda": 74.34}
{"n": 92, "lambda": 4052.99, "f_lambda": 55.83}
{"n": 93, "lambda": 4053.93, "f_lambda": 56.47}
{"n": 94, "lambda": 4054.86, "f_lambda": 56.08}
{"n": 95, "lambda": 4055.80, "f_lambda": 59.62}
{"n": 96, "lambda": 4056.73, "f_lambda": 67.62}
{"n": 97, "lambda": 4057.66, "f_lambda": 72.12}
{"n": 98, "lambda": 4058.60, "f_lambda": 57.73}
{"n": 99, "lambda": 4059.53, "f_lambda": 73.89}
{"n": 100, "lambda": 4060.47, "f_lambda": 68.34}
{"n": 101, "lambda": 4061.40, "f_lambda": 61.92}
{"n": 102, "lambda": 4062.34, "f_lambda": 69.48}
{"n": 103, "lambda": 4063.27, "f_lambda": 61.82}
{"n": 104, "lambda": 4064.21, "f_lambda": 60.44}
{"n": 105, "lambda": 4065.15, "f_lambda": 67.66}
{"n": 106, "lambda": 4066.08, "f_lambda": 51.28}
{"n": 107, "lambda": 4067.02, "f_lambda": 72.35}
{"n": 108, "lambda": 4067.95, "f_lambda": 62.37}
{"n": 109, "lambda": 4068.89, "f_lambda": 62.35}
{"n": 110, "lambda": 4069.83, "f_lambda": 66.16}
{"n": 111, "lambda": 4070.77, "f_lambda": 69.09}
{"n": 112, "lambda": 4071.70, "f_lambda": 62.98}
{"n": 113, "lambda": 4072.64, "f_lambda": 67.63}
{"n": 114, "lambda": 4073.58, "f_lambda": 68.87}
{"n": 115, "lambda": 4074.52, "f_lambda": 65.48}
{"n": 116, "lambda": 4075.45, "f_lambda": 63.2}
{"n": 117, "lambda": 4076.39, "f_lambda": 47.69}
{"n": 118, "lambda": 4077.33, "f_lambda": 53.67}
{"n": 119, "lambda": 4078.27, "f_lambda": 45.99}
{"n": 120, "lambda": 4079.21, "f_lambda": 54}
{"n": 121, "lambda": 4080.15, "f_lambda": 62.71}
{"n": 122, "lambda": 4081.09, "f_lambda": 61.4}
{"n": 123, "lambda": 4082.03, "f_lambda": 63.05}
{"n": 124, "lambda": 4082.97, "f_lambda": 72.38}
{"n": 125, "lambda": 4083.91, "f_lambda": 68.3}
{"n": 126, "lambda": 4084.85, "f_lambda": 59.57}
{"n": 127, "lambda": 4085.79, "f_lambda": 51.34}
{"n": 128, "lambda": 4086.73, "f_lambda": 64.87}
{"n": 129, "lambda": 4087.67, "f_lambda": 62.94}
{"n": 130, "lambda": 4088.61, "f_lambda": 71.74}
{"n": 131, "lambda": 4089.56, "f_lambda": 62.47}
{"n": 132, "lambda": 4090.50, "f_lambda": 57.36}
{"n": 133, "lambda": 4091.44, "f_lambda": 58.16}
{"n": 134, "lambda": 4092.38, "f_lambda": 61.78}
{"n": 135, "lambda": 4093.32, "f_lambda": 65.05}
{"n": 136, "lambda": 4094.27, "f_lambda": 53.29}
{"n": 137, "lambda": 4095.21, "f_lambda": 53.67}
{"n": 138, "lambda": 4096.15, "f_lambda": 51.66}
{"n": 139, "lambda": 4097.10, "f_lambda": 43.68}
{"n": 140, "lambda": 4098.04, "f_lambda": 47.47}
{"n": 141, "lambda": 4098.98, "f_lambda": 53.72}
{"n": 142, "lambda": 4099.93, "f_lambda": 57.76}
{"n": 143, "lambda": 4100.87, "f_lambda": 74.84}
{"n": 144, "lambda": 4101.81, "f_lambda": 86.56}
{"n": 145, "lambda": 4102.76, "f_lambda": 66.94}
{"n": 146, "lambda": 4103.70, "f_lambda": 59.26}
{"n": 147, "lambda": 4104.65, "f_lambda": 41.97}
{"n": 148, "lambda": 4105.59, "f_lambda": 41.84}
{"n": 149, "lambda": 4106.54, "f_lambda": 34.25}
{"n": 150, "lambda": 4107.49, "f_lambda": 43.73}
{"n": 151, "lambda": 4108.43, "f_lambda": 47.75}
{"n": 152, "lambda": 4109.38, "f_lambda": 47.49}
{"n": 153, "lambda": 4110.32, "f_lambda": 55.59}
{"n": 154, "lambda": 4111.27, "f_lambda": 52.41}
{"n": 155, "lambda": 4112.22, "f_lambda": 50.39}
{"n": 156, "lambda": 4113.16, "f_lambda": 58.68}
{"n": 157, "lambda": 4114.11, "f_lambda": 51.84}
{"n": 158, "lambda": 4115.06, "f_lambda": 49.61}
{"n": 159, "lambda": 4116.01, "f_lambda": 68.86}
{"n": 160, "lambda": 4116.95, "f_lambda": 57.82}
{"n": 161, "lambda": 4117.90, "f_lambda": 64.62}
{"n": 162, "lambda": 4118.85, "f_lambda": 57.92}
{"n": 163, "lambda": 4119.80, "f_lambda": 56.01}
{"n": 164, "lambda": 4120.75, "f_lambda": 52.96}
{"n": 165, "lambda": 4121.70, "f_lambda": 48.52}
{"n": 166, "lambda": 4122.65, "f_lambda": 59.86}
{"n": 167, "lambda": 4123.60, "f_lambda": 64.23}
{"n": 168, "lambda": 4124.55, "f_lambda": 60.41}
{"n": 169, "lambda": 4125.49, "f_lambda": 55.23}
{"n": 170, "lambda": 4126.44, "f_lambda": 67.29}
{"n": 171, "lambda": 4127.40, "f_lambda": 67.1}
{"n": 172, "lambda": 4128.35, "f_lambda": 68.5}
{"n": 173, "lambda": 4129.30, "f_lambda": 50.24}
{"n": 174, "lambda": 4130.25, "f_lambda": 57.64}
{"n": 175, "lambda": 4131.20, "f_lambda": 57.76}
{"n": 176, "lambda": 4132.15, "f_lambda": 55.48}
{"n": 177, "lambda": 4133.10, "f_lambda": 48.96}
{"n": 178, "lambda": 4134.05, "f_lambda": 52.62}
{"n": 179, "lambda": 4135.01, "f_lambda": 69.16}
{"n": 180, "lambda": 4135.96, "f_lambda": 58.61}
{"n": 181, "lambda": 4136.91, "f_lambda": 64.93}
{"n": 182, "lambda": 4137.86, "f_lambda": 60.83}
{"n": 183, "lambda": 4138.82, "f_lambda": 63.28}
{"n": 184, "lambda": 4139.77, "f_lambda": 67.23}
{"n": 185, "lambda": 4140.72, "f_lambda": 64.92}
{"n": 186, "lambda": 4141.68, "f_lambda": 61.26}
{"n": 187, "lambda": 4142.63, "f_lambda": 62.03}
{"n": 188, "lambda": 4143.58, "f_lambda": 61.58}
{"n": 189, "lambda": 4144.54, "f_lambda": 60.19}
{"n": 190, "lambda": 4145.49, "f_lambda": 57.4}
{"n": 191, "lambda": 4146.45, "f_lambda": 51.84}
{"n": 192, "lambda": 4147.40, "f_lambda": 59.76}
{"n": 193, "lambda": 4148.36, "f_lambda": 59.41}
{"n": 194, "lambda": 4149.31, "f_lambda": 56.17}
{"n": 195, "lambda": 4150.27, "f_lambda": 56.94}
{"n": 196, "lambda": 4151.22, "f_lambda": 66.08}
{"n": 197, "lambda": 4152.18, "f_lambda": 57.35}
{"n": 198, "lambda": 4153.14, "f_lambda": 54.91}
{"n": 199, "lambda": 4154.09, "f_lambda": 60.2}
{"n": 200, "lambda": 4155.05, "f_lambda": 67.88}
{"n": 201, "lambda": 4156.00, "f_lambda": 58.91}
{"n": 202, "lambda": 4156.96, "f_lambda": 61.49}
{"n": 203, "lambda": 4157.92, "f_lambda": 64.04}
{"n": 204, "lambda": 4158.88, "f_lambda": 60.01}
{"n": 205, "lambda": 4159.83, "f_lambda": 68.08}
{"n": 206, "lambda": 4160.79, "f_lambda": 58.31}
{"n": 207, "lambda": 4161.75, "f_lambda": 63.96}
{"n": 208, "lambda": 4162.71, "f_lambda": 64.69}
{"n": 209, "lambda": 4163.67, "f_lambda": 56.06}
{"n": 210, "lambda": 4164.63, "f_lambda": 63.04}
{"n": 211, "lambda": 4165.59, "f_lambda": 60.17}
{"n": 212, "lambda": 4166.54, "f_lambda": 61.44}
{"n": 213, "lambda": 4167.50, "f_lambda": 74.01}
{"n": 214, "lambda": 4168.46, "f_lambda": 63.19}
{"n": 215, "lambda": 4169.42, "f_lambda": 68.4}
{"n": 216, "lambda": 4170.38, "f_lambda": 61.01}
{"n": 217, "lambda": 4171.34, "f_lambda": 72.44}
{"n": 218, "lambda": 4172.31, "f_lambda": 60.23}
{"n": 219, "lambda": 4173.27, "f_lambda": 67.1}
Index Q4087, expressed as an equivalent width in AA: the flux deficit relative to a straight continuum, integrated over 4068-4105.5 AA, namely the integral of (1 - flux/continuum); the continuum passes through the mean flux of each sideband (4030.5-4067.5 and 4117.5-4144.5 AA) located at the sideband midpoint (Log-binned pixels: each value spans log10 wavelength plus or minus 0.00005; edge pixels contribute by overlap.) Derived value 1.4 AA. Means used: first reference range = 64.9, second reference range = 60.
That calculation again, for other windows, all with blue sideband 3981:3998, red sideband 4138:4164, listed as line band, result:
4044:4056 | 0.42 AA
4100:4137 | 2.64 AA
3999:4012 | 0.21 AA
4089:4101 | 1.02 AA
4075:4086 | 0.59 AA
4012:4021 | 0.41 AA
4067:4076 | -0.48 AA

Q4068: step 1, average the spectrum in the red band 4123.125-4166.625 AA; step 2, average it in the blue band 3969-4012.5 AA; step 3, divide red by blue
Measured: 1.02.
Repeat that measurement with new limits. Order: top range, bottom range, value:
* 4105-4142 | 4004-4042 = 0.88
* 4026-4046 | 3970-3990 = 1.19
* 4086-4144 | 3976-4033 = 0.92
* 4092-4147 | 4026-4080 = 0.90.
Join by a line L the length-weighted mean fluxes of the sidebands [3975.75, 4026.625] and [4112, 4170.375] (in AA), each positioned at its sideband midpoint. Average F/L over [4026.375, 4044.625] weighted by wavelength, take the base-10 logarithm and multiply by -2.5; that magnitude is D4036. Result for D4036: -0.11 mag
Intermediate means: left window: 61.7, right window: 60.2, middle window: 67.6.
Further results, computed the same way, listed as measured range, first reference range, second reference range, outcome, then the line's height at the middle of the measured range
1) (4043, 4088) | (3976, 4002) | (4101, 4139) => -0.057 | 59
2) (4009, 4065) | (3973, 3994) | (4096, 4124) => -0.119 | 57.3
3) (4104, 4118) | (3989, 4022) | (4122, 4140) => 0.190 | 60.6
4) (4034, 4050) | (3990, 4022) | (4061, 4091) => -0.038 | 62.3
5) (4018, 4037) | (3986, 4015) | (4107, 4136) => -0.060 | 61.2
